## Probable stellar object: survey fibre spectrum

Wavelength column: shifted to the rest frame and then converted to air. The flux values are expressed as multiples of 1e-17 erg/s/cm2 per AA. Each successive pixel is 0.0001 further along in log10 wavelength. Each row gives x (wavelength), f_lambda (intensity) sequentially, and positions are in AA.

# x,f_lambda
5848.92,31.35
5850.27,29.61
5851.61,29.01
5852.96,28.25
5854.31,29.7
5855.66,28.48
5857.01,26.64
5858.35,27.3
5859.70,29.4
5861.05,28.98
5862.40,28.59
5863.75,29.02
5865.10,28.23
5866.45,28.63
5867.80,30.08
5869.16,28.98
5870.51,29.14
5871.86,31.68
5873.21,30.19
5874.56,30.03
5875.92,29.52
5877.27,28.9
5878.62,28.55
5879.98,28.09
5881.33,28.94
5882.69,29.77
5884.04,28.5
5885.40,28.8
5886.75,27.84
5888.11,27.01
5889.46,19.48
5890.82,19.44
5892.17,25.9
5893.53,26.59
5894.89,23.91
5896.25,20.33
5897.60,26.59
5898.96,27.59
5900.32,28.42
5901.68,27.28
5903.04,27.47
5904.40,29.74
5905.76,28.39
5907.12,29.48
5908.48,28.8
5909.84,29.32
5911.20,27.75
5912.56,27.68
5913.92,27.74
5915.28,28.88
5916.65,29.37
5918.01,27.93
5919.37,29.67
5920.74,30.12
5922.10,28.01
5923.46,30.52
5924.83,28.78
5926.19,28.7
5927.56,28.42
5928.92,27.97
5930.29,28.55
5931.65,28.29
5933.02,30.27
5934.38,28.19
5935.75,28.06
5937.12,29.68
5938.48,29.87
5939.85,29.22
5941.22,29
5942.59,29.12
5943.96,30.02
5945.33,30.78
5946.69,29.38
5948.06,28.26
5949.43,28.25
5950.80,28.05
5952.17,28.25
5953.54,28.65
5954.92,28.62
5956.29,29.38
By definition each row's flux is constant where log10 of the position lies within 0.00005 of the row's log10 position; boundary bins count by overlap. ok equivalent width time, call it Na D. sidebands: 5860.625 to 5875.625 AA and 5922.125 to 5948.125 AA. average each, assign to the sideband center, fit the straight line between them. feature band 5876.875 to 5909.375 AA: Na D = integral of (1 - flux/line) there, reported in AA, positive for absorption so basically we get 2.65 AA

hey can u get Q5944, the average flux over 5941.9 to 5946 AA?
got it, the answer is 29.9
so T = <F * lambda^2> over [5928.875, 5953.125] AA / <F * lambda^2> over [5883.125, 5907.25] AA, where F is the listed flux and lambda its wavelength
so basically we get 1.12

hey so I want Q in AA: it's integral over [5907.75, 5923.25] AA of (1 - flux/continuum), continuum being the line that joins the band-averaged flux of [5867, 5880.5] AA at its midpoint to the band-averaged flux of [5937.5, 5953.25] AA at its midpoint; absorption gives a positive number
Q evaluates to 0.3 AA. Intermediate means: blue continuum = 29.5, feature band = 28.7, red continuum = 29.1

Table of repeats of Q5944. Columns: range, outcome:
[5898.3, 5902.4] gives 27.7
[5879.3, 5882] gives 28.5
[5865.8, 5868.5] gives 29.3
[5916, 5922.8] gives 29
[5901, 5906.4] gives 28.2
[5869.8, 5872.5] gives 30.4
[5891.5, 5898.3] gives 24.7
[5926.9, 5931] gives 28.4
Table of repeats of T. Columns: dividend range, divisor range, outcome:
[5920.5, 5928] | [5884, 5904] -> 1.14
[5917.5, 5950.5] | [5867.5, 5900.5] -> 1.08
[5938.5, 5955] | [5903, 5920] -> 1.02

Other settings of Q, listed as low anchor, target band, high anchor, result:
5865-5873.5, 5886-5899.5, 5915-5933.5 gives 2.24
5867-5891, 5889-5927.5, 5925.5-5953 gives 1.65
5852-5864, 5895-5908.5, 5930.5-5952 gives 0.75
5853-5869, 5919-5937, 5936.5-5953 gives 0.10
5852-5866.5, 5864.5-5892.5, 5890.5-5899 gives -1.88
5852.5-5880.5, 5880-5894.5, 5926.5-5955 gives 1.35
